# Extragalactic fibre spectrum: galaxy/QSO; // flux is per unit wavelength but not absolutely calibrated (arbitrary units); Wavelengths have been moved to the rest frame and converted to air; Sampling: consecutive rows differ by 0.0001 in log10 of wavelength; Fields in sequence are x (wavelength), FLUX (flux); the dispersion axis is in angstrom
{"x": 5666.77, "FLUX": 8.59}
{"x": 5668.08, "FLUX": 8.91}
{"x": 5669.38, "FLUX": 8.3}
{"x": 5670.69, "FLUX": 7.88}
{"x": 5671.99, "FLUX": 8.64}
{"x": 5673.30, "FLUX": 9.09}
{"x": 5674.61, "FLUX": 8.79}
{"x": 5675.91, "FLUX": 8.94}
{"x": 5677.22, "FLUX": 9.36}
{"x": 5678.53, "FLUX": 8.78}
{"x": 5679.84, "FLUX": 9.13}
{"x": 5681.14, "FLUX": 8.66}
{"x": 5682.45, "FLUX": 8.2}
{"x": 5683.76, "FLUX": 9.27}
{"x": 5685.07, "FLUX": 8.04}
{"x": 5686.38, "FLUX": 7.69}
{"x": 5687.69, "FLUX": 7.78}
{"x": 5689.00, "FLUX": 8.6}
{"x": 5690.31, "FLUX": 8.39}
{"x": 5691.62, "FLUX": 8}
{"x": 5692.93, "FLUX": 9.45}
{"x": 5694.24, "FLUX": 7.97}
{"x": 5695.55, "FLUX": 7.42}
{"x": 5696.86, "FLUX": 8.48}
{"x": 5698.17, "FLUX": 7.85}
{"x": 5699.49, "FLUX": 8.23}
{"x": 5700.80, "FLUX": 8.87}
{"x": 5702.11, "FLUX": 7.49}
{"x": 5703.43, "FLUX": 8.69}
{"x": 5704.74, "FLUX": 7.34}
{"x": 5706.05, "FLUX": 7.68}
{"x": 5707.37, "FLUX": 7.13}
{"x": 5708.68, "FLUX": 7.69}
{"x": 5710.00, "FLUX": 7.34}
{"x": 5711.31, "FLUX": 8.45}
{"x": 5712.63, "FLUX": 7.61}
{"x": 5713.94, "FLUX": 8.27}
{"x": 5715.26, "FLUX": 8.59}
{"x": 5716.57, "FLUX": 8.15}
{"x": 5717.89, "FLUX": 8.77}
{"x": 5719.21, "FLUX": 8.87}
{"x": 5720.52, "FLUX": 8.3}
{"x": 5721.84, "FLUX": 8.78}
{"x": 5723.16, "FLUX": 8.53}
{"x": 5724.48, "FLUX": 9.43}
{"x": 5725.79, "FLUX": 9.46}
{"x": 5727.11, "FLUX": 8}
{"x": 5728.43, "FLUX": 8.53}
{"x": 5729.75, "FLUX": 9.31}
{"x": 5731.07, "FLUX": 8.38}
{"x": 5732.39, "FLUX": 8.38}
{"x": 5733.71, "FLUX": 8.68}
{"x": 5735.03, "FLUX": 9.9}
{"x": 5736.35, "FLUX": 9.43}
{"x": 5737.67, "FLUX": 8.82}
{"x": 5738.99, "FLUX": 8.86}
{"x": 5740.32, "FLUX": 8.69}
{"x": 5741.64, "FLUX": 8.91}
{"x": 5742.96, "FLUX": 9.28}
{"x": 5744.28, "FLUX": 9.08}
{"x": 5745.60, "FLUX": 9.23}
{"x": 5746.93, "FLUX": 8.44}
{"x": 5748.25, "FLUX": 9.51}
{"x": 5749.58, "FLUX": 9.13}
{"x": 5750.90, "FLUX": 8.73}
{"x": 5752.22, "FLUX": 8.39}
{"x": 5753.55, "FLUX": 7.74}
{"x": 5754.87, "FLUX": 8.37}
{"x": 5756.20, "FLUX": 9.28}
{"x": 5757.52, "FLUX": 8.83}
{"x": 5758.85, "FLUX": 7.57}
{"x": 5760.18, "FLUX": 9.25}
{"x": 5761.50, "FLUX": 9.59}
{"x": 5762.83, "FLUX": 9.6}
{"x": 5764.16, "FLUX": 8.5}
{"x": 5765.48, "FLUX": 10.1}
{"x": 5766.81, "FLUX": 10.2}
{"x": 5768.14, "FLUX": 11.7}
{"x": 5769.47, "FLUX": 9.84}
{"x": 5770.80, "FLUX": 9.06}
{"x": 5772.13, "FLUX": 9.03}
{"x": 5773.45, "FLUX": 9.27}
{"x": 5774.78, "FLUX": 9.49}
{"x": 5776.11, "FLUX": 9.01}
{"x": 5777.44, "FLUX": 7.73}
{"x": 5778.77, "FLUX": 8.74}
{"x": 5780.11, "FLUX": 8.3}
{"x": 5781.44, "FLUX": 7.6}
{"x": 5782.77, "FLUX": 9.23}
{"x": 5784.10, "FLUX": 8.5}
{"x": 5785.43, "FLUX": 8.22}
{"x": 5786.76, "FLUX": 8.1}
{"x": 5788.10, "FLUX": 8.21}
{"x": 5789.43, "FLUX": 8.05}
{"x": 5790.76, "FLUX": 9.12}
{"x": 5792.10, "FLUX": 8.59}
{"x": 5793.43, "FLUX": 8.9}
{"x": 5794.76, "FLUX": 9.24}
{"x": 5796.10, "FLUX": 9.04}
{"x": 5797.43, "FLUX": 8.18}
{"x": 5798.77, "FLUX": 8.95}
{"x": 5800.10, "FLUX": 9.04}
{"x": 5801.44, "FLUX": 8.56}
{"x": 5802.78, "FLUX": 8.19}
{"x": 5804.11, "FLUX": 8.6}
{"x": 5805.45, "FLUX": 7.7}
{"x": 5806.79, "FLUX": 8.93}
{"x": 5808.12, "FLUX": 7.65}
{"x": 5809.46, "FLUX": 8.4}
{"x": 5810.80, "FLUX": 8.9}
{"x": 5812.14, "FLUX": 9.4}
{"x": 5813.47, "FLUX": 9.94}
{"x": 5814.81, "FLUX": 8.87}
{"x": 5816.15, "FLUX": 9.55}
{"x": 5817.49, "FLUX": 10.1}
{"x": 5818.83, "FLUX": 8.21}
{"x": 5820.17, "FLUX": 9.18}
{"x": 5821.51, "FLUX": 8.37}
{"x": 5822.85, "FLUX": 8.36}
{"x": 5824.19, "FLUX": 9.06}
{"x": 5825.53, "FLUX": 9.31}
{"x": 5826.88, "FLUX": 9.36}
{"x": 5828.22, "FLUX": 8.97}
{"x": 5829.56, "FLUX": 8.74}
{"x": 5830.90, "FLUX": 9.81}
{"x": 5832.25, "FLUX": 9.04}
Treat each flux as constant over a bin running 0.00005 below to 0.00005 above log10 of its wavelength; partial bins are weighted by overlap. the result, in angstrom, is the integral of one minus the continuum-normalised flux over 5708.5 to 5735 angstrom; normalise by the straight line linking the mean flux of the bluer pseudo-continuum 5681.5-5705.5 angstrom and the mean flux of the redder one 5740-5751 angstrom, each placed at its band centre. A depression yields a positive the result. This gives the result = 0.4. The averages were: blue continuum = 8.21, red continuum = 9.03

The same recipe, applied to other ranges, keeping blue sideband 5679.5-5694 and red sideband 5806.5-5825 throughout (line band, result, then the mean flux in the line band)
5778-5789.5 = 0.62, 8.33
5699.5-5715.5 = 1.13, 7.92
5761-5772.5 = -1.33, 9.75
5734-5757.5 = -0.69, 8.92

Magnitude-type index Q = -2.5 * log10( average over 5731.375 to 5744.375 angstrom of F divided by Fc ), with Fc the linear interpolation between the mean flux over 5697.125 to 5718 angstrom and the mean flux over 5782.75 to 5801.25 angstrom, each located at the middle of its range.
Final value -0.10 mag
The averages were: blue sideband 8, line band 8.98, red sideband 8.65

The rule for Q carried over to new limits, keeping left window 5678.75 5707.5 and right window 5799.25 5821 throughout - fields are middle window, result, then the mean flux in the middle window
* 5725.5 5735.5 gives -0.046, 8.78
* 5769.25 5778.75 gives -0.045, 9.01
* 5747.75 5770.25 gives -0.077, 9.19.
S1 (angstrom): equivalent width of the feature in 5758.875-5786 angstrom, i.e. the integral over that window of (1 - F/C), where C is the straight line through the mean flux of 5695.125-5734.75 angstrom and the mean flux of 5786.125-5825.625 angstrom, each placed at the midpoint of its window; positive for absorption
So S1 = -1.7 angstrom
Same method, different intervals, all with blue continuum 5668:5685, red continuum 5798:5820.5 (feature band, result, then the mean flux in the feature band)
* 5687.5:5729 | 2.4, 8.26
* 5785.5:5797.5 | 0.3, 8.61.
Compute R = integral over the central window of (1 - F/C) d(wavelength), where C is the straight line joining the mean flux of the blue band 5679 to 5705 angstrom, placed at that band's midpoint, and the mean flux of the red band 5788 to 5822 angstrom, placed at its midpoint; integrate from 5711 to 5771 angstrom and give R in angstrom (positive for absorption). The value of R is -3.0 angstrom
